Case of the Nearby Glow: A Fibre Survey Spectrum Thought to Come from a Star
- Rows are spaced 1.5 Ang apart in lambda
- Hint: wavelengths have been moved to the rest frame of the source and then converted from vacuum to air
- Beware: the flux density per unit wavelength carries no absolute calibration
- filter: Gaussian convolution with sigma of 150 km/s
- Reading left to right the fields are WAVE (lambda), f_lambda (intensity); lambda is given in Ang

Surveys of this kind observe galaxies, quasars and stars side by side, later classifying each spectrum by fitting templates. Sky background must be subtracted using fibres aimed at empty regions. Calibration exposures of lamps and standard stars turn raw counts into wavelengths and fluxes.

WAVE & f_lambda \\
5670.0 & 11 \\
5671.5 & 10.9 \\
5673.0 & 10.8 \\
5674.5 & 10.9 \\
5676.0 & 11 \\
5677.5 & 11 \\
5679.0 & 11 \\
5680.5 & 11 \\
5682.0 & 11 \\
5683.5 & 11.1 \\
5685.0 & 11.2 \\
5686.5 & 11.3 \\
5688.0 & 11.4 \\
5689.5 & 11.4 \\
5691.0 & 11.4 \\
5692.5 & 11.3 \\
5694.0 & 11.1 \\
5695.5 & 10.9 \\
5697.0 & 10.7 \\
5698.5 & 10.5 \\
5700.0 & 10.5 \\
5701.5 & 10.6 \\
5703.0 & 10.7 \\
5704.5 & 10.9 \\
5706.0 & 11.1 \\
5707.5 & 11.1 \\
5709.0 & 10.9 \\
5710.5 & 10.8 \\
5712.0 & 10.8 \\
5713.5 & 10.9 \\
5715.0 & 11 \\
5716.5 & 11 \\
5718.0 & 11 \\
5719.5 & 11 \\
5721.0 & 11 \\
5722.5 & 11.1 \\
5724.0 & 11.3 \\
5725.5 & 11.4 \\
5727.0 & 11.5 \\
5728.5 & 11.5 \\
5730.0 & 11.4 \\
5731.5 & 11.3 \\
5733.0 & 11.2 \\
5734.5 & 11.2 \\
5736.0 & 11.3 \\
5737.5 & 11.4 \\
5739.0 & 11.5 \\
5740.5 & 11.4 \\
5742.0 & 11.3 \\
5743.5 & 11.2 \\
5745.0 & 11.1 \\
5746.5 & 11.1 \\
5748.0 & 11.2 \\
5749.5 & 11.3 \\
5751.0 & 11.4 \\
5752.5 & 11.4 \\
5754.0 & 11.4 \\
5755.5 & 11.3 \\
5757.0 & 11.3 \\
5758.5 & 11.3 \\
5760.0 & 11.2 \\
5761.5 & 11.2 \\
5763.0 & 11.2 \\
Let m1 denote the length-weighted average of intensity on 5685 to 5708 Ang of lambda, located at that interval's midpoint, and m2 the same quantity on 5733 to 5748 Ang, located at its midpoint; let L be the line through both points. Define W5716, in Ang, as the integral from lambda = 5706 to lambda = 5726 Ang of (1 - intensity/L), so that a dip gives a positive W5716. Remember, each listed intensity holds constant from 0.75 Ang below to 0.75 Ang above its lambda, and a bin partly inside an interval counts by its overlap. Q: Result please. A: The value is 0.2 Ang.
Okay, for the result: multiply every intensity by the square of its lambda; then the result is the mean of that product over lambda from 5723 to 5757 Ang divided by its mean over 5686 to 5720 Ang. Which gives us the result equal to 1.05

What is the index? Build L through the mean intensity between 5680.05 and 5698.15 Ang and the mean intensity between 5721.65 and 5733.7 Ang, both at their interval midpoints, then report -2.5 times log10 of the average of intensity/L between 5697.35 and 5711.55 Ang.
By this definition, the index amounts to 0.042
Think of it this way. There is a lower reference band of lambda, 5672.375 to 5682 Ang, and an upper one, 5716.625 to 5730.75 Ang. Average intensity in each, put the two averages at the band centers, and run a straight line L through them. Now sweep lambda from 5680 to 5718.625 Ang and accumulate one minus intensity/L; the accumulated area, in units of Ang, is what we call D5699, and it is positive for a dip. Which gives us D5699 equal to 0.36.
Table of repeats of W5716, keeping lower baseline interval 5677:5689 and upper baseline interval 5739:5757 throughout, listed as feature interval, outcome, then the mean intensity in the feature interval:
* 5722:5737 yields -0.1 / 11.3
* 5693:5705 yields 0.5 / 10.7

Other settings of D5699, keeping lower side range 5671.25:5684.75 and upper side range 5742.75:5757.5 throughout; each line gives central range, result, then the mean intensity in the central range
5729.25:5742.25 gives -0.1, 11.3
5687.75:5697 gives -0.1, 11.2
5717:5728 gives 0.0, 11.2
